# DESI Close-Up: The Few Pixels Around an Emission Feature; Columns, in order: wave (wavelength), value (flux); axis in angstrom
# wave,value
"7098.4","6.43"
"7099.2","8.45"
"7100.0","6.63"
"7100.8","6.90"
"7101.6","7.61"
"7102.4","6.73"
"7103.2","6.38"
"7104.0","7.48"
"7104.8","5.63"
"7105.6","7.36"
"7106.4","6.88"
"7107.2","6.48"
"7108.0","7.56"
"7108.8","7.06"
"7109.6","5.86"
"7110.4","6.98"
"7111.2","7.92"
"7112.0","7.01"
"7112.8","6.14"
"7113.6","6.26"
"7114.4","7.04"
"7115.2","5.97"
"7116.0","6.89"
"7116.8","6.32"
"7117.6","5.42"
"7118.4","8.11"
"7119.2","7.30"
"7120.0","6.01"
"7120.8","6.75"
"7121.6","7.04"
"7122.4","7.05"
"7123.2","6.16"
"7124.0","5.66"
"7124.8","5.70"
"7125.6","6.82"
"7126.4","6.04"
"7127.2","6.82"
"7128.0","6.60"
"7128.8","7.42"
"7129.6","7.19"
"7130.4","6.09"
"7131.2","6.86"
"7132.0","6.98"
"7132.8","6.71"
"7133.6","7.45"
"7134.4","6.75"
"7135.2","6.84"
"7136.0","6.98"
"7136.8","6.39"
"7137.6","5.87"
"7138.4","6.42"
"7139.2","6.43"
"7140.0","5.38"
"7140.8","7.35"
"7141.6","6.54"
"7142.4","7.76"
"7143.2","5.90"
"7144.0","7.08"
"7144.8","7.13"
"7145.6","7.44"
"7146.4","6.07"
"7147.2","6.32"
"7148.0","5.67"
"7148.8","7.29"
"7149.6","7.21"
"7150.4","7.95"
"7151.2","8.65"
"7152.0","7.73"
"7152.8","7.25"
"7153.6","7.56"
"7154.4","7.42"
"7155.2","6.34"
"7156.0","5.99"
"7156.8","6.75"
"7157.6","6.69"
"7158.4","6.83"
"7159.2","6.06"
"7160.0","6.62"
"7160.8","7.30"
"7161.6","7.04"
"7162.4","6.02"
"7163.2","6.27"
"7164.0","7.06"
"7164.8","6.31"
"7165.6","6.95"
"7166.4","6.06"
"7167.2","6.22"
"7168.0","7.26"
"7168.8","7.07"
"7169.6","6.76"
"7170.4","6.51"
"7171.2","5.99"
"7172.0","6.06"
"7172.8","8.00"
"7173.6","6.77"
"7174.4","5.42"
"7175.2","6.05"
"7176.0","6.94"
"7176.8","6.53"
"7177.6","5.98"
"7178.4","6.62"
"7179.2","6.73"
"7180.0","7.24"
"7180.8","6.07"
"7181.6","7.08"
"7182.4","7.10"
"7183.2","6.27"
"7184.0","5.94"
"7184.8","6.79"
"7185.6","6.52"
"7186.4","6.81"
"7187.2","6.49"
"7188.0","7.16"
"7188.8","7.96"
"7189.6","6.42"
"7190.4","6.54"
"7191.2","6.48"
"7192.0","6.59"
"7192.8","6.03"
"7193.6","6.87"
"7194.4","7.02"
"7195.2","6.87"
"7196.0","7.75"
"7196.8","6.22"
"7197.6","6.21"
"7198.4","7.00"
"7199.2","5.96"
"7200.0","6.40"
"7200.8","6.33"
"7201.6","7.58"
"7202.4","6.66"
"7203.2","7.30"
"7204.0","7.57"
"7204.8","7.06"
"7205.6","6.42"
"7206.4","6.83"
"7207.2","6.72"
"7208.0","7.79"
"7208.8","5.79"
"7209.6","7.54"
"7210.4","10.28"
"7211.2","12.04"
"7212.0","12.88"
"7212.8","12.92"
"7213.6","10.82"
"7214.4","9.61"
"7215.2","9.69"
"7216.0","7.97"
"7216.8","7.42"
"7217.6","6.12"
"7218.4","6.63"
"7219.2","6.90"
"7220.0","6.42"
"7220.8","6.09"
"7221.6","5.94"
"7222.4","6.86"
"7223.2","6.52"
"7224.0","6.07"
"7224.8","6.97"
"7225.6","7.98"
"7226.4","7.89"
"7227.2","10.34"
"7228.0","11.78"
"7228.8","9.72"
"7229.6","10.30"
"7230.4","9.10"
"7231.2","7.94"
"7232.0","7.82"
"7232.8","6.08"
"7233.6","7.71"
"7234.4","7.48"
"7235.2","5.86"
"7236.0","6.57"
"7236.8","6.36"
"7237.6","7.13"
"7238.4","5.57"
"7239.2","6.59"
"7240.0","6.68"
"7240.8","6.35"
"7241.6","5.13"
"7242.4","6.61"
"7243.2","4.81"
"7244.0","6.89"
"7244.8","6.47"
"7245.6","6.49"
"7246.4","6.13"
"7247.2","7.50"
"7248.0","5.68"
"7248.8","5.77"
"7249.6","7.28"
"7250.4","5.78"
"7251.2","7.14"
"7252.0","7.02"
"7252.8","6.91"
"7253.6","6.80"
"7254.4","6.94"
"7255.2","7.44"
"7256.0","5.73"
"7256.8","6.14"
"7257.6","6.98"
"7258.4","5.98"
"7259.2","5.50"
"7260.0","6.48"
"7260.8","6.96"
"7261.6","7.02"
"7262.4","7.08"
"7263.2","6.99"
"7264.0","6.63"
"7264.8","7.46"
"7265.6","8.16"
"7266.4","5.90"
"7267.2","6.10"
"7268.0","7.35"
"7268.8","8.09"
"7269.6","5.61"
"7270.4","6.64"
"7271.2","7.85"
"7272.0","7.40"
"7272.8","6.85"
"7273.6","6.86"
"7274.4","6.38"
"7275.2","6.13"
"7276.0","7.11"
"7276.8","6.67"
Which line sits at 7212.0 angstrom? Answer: [S II]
